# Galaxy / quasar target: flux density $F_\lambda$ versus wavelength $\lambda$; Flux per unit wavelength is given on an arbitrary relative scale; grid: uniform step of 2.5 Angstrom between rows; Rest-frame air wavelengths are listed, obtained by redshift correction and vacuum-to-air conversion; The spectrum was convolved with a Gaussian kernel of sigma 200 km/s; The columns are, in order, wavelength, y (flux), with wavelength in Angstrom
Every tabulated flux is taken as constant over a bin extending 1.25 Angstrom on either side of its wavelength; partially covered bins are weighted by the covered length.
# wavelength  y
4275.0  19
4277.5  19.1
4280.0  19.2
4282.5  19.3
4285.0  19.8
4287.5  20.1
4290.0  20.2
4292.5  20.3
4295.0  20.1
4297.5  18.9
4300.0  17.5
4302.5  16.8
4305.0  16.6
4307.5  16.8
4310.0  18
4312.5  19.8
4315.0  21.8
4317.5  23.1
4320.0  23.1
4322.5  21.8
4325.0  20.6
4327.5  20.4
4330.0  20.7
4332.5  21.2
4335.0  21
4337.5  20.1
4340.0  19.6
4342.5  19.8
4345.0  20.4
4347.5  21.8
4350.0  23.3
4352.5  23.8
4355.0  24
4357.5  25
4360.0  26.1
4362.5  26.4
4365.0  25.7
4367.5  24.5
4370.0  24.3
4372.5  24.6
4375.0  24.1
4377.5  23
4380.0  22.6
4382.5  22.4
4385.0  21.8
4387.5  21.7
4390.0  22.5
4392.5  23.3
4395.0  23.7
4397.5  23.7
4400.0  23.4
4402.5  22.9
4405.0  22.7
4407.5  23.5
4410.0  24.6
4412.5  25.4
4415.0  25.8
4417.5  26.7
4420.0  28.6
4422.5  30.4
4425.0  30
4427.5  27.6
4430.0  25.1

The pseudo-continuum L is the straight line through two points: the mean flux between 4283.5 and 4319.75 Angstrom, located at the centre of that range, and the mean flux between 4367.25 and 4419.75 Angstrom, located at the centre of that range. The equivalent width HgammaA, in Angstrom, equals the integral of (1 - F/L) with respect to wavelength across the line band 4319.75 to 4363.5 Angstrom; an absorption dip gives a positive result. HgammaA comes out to -1.7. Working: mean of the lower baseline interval 19.4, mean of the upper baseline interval 23.8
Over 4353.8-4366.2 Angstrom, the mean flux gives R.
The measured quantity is 25.4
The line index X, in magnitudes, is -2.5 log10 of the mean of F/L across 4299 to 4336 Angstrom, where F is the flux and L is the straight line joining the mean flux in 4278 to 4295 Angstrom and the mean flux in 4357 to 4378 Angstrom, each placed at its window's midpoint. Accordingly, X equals 0.096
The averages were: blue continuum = 19.8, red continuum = 24.9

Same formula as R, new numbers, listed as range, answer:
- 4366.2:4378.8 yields 24.1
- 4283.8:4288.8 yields 20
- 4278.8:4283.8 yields 19.3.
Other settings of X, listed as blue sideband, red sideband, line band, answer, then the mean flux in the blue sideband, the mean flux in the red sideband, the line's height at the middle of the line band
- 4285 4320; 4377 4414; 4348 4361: -0.13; 19.4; 23.2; 21.5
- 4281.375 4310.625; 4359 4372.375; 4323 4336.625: 0.06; 18.7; 25.3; 21.9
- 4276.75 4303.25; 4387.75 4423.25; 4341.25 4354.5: 0.00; 19.3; 24.6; 22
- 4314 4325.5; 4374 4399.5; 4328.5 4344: 0.10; 22.2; 22.9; 22.4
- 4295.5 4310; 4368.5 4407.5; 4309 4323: -0.16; 17.5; 23.1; 18.4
